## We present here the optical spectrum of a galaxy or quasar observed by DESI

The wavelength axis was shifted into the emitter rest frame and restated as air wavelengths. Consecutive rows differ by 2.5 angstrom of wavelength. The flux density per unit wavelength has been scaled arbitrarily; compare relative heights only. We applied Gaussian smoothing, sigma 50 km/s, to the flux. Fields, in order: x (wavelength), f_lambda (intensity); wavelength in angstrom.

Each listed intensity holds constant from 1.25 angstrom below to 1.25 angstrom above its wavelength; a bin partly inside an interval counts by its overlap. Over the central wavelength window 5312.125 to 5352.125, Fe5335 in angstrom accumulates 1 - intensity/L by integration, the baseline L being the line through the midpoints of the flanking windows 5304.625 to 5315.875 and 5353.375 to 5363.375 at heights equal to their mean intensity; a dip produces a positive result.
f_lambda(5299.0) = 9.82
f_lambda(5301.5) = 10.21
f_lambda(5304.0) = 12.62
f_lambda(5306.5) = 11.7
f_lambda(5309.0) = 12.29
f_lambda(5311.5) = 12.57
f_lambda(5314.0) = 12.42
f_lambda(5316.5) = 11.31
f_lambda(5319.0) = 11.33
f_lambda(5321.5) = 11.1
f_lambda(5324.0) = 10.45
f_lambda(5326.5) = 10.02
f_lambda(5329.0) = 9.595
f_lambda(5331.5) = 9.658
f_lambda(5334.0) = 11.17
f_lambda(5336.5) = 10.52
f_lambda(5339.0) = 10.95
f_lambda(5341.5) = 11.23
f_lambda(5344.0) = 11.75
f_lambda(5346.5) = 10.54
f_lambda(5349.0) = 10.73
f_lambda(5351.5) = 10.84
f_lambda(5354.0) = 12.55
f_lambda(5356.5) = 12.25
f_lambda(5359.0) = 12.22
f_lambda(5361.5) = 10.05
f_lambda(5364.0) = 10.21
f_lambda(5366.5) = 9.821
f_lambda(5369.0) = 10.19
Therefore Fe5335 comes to 3.6 angstrom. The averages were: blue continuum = 12.2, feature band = 10.9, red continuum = 11.6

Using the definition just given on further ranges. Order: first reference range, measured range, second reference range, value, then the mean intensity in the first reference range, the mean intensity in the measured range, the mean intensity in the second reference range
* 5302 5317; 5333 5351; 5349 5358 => 1.29 angstrom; 12.1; 11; 11.7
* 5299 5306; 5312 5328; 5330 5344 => -0.26 angstrom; 11.2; 11.2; 10.8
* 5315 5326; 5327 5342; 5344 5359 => 1.02 angstrom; 11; 10.5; 11.5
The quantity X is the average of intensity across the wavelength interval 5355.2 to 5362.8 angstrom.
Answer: 11.5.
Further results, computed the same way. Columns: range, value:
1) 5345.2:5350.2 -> 10.6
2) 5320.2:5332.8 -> 10.2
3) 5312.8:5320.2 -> 11.7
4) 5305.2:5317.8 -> 12.1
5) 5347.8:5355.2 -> 11.4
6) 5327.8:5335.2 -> 10.1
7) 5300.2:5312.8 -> 11.9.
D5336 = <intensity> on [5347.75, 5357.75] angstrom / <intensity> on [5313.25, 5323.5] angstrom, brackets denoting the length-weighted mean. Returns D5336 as 1.02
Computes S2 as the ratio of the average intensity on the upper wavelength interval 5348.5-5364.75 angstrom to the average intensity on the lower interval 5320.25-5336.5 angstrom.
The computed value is 1.1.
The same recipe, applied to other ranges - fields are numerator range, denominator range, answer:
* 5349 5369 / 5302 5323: 0.93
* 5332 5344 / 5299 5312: 0.94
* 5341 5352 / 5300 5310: 0.95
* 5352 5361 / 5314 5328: 1.10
